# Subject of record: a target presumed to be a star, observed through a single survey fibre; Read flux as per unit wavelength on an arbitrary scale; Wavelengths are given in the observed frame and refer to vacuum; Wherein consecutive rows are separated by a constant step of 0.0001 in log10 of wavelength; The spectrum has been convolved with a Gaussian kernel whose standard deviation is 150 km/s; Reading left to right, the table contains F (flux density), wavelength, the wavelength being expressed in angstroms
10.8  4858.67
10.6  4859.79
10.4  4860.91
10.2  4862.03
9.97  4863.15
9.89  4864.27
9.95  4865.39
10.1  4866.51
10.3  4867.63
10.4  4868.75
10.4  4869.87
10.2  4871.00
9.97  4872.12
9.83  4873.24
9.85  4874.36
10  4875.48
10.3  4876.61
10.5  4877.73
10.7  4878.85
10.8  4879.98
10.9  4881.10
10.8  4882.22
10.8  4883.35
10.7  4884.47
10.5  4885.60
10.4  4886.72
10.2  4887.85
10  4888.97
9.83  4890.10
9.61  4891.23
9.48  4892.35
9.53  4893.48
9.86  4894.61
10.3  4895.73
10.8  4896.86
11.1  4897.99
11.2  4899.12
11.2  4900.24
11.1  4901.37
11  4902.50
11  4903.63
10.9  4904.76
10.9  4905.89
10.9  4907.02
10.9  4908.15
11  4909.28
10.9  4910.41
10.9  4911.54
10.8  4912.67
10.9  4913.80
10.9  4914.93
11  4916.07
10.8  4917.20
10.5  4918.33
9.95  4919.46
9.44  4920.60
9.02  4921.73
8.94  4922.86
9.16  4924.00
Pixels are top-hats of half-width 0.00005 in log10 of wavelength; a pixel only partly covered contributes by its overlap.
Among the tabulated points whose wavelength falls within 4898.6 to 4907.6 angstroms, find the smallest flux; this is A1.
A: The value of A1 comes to 10.9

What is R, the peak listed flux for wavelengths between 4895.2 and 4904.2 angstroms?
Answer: 11.2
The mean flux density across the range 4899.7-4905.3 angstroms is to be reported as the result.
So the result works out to 11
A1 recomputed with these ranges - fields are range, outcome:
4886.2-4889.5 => 10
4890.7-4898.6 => 9.48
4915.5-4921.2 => 9.44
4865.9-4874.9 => 9.83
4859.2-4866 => 9.89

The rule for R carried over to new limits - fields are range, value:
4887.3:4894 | 10.2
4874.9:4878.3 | 10.5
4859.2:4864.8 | 10.6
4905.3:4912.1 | 11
